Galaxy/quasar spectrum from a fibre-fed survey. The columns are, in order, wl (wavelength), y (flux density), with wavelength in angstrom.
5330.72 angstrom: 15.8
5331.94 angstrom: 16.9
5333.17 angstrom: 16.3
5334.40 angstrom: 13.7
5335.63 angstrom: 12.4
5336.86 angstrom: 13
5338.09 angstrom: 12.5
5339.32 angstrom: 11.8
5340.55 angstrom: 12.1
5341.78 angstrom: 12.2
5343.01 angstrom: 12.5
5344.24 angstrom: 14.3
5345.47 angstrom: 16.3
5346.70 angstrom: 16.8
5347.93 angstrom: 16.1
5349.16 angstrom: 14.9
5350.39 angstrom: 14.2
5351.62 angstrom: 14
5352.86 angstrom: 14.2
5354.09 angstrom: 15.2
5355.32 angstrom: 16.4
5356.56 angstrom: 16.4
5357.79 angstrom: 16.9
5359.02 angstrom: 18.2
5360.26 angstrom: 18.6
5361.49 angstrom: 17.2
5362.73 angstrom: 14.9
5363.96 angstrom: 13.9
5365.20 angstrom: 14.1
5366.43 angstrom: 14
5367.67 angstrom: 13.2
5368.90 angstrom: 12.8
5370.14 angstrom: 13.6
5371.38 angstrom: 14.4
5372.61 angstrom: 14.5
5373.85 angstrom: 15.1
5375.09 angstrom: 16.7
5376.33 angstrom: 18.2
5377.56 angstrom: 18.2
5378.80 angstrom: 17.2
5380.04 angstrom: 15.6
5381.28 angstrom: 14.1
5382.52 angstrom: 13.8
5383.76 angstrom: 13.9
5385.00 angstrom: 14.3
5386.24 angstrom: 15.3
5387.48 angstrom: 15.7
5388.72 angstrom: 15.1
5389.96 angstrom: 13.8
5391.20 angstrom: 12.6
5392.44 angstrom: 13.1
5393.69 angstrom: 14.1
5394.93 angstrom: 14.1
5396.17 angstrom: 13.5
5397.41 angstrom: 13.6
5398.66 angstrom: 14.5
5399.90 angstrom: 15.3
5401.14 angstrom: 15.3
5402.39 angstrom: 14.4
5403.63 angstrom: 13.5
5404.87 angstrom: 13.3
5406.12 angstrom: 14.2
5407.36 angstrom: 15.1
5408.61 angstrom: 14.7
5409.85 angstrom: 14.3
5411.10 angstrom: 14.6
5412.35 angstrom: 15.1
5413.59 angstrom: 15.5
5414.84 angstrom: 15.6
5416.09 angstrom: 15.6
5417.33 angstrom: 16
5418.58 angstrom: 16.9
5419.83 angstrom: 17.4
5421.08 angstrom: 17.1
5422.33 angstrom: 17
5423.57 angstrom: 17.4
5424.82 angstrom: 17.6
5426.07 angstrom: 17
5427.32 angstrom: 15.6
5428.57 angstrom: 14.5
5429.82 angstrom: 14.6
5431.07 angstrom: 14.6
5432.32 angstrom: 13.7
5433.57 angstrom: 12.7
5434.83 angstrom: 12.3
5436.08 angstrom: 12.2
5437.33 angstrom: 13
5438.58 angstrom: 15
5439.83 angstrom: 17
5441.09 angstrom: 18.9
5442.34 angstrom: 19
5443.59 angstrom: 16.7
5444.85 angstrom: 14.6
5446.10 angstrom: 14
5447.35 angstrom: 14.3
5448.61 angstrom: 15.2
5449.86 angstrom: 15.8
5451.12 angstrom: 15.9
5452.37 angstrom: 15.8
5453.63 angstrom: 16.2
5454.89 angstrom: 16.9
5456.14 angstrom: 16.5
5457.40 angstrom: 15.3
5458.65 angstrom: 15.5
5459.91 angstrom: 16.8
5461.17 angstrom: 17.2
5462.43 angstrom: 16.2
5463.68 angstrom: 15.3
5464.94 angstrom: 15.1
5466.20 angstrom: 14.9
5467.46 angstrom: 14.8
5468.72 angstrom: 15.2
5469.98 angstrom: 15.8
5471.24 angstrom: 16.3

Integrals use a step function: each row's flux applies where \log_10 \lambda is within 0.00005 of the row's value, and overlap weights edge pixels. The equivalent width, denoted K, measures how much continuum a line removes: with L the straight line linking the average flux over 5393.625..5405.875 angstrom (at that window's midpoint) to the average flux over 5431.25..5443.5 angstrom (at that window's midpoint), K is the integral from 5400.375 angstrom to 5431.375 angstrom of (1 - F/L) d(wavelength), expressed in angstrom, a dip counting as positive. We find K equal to -2.1 angstrom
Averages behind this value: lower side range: 14.2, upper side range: 14.9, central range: 15.5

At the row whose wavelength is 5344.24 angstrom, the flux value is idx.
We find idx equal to 14.3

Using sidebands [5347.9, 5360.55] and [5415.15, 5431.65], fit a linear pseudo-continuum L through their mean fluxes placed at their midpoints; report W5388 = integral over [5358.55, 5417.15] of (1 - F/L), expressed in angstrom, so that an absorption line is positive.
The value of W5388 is 4.3 angstrom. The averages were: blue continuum 15.8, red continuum 16.2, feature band 14.9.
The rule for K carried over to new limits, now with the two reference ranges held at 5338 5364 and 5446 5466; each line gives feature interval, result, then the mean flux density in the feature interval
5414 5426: -0.92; 16.7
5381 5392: 0.74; 14.3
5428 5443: 0.81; 14.8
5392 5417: 1.51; 14.5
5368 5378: -0.07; 15.3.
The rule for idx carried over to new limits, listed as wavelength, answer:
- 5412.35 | 15.1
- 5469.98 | 15.8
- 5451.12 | 15.9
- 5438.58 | 15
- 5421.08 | 17.1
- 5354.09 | 15.2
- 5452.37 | 15.8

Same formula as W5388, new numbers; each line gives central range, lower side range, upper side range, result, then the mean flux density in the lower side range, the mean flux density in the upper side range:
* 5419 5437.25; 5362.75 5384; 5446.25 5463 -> 0.4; 14.9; 15.9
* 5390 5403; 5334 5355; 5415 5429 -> 1.4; 13.9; 16.6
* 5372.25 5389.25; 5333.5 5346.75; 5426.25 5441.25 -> -2.2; 13.3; 14.4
